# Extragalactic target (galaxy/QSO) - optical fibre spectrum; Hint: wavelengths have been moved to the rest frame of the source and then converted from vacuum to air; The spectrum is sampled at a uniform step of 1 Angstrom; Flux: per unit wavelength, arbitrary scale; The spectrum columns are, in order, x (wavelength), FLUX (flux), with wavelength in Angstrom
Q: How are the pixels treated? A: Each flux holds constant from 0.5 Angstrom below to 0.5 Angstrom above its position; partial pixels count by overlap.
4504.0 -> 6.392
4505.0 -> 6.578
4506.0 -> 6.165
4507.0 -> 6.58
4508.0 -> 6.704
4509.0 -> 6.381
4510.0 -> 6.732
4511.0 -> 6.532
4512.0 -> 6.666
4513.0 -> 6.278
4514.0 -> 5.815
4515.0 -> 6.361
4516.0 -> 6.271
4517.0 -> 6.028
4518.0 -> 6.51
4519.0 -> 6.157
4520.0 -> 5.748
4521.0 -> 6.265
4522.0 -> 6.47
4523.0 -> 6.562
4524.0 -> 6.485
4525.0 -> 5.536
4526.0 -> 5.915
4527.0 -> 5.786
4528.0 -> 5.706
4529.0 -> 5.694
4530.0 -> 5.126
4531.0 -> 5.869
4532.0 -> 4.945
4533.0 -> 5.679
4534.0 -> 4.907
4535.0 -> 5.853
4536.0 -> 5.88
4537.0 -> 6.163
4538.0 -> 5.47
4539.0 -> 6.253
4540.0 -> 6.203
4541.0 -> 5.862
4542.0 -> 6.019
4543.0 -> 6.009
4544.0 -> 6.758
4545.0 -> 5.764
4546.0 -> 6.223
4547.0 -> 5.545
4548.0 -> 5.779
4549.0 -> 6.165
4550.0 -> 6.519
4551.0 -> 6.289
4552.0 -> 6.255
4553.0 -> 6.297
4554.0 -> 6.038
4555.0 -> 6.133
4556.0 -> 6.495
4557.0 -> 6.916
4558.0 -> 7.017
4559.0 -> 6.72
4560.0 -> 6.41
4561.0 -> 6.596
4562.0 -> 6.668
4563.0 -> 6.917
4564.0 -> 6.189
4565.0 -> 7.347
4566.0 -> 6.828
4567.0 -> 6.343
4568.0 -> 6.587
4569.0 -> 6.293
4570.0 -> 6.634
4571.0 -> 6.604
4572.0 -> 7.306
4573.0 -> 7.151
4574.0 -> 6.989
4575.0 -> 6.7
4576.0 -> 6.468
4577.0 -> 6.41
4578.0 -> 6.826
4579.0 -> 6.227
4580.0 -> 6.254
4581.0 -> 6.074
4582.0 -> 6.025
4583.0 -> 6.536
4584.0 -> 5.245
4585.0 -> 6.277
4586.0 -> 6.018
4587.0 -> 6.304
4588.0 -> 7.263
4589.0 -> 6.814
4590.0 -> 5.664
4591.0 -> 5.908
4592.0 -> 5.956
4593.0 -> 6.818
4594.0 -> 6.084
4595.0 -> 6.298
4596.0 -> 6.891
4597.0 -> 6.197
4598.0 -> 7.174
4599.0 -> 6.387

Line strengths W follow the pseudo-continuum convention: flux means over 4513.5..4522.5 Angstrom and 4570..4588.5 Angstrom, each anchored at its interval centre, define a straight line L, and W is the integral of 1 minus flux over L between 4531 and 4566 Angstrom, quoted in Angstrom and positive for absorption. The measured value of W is 0.8 Angstrom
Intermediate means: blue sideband 6.18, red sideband 6.49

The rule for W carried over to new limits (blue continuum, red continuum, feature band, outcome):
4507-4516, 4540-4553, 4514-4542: 1.6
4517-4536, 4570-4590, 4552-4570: -0.9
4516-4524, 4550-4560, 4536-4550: 0.8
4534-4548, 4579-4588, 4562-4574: -1.3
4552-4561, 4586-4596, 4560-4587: -0.4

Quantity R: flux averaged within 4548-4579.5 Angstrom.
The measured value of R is 6.58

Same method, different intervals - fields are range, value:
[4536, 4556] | 6.1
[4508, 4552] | 6.04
